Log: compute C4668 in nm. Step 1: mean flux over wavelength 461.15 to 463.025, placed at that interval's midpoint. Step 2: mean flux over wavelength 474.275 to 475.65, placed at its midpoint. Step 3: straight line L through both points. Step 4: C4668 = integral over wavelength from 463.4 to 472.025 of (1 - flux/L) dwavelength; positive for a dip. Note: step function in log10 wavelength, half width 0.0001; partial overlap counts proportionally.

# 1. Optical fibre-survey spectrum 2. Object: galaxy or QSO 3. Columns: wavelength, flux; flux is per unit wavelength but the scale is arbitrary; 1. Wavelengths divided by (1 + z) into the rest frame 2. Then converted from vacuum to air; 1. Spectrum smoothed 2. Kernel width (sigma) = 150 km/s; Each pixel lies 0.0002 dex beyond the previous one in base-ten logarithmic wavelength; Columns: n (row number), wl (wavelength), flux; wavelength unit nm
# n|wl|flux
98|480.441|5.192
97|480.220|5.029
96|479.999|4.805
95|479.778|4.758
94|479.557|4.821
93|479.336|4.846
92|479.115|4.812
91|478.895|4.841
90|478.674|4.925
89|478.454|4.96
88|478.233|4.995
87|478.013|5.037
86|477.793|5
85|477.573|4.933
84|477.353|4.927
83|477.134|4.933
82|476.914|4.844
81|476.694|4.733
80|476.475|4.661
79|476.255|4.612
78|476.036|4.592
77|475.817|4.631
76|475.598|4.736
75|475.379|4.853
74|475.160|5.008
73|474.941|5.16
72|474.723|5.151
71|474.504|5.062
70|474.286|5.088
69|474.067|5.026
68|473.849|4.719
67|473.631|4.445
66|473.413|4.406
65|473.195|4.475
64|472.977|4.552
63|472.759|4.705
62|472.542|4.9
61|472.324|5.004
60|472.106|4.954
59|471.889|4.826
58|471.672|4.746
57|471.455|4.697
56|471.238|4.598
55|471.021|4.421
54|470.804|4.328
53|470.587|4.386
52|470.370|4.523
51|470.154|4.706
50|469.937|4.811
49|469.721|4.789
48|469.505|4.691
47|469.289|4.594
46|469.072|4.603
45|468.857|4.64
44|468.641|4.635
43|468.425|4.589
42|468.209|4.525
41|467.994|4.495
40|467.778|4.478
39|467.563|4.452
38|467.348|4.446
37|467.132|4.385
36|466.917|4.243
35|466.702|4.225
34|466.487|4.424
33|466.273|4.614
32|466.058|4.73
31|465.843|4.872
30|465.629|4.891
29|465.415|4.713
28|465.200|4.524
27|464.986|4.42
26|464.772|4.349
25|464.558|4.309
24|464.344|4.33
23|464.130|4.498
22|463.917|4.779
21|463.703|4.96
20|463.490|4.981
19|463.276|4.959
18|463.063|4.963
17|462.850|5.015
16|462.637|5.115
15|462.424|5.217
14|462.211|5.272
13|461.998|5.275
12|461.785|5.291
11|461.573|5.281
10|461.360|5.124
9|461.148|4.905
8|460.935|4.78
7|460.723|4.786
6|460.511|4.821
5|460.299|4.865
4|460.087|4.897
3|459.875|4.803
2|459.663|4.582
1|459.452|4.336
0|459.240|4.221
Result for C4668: 0.88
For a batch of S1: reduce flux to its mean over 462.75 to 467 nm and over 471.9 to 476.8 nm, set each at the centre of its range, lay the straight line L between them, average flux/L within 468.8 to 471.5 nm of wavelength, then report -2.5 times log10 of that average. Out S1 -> 0.03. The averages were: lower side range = 4.64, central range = 4.6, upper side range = 4.8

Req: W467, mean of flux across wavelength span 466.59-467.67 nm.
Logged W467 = 4.35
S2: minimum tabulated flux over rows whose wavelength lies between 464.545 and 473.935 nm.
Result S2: 4.225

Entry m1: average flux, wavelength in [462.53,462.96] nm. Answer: 5.07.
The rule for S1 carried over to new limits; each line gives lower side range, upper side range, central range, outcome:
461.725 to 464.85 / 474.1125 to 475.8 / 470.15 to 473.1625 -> 0.067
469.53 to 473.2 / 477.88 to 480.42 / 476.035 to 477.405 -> 0.016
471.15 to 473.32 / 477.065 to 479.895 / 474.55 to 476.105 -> -0.015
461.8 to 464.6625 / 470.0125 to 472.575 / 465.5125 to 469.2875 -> 0.056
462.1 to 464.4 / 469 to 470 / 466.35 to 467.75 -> 0.098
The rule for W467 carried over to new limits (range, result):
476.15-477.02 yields 4.71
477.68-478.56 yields 5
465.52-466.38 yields 4.78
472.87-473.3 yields 4.51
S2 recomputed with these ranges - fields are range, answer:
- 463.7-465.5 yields 4.309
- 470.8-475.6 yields 4.328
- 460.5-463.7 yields 4.78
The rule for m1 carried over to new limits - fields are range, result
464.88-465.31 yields 4.47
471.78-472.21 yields 4.9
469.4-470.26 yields 4.75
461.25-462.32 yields 5.25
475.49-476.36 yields 4.65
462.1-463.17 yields 5.12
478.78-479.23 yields 4.83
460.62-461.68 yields 4.98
